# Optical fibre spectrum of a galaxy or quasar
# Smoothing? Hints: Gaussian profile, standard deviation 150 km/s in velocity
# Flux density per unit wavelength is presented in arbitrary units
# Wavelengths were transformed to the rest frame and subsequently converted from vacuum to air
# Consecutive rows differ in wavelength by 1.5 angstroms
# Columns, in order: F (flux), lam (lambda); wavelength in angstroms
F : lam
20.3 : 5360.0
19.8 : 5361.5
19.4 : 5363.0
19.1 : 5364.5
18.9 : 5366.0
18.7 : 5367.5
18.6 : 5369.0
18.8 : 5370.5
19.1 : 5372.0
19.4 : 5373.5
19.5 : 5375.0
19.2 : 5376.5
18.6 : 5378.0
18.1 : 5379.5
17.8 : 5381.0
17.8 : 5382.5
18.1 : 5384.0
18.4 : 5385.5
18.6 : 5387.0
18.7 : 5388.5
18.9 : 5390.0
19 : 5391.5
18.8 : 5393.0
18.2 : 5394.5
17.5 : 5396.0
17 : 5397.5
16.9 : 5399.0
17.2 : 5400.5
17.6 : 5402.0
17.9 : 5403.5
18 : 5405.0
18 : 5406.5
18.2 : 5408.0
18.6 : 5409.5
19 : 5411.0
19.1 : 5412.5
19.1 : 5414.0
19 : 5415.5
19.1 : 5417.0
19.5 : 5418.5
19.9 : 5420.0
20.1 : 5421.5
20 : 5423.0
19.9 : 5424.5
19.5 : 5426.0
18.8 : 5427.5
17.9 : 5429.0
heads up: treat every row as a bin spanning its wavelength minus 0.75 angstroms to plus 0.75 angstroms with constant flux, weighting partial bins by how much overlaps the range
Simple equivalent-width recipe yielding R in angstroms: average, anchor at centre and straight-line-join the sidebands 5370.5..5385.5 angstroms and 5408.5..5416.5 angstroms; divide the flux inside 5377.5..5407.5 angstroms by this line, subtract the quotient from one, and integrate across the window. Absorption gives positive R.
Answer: 1.1 angstroms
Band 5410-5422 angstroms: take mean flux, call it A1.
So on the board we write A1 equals 19.3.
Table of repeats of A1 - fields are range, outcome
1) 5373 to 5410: 18.2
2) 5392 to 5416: 18.1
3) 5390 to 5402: 17.9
